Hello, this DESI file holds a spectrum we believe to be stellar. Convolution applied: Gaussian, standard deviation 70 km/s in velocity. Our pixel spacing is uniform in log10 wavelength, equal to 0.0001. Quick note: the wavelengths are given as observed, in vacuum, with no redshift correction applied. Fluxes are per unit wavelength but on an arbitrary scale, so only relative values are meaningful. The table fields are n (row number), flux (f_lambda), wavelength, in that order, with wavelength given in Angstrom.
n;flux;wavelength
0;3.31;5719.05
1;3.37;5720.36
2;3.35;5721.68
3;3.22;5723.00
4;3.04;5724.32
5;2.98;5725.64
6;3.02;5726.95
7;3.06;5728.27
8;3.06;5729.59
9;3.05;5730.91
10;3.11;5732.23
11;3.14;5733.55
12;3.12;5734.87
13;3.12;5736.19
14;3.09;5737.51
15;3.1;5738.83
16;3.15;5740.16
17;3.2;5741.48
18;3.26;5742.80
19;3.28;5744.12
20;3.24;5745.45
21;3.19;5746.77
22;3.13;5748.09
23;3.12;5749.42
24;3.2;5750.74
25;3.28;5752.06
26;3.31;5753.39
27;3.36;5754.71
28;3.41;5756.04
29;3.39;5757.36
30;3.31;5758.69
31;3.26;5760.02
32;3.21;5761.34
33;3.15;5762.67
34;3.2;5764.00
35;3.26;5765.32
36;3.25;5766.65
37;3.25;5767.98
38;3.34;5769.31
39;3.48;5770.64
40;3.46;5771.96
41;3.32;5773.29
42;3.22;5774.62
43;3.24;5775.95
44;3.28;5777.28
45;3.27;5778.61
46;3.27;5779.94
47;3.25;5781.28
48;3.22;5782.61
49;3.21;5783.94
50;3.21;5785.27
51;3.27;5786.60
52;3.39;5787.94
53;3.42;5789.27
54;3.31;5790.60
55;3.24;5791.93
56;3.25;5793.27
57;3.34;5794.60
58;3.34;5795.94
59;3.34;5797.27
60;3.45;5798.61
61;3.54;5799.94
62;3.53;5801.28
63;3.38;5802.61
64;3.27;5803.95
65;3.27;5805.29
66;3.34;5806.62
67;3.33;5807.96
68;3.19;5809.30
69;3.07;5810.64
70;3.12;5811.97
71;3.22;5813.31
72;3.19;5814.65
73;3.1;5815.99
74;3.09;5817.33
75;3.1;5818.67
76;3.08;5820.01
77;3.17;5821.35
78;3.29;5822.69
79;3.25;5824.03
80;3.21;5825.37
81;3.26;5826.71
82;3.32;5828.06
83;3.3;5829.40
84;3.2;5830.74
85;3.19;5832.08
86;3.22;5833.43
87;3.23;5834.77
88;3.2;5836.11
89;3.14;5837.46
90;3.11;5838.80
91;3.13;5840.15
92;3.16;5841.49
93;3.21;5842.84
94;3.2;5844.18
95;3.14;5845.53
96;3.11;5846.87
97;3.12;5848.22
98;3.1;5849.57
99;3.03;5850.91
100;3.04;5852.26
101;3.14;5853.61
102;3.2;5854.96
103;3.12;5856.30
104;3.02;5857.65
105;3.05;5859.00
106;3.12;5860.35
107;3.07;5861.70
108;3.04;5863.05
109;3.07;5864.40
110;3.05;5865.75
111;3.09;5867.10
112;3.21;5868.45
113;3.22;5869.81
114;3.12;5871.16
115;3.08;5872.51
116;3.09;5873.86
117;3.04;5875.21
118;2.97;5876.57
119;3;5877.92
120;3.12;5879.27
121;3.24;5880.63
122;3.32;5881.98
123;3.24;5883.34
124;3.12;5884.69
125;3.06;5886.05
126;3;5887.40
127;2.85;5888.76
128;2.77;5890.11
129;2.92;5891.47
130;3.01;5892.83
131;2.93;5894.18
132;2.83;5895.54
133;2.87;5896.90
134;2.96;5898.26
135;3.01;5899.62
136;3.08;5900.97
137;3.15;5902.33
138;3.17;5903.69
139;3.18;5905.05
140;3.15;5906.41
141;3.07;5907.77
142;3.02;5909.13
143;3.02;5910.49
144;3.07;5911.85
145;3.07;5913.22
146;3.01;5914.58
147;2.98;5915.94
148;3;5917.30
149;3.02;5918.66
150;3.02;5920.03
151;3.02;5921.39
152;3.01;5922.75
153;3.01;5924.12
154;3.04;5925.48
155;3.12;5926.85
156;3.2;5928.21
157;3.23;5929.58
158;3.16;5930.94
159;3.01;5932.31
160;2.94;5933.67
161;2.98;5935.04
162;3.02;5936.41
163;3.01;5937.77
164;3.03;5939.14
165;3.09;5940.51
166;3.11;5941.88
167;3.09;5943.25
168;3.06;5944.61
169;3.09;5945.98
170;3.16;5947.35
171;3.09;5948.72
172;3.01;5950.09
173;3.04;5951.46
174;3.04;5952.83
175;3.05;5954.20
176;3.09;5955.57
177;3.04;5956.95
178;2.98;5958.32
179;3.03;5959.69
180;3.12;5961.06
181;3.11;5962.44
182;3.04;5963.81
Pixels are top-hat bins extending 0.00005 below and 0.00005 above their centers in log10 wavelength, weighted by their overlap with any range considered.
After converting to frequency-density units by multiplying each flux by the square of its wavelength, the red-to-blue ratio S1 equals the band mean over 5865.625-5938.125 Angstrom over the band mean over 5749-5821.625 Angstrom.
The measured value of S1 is 0.97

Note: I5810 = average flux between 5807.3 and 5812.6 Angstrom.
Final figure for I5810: 3.18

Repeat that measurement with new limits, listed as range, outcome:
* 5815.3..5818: 3.09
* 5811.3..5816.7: 3.16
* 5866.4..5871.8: 3.16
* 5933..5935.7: 2.96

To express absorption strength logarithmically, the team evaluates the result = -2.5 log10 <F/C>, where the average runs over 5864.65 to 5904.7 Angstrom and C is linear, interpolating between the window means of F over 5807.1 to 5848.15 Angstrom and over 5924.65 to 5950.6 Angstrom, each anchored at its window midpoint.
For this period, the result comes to 0.03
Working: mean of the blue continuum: 3.18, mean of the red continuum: 3.08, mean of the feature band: 3.05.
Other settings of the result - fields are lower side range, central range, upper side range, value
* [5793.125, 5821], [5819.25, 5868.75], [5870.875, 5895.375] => 0.002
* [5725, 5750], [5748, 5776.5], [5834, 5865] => -0.053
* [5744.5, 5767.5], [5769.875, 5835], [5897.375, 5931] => -0.025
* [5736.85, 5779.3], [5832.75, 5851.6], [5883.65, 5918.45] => -0.012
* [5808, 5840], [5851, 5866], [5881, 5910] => 0.011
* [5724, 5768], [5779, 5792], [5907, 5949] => -0.042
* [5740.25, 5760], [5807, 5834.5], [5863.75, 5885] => -0.005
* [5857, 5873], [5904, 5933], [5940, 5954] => 0.005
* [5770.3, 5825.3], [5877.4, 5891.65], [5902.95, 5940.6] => 0.021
